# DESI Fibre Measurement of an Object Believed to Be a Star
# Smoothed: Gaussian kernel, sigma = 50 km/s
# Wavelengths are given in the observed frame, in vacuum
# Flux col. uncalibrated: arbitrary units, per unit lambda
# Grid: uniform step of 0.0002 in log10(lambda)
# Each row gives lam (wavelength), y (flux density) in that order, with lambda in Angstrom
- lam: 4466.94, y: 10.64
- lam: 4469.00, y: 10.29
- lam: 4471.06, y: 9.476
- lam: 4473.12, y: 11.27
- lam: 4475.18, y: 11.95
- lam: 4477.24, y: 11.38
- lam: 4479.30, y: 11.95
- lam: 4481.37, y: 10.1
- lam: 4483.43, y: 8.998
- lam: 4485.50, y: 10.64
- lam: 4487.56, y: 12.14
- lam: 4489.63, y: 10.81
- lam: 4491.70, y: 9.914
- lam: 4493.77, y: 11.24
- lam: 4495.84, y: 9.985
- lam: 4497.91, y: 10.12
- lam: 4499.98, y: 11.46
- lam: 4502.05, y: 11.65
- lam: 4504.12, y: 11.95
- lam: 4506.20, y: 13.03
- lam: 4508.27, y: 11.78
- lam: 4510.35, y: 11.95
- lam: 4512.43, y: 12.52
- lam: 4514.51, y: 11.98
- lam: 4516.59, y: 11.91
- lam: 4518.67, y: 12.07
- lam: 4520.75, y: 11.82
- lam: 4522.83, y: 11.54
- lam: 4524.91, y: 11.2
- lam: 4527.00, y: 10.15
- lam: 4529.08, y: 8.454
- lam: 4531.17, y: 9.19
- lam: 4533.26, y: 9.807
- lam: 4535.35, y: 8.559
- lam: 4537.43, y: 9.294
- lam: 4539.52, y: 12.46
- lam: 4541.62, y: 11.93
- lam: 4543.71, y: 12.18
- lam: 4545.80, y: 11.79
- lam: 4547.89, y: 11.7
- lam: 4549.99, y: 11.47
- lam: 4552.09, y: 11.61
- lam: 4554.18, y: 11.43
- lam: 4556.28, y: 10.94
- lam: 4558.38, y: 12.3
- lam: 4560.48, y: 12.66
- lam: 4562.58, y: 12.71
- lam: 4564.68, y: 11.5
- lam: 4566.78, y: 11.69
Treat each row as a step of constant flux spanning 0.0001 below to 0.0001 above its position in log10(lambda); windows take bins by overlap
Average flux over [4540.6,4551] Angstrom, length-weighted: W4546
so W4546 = 11.8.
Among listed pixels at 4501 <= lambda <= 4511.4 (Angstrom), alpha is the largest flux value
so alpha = 13.03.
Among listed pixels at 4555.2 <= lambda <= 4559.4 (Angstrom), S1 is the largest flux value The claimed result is 12.3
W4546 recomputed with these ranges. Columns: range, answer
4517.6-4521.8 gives 12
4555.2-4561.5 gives 12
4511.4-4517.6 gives 12.1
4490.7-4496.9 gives 10.4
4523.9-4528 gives 10.7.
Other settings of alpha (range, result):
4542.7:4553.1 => 12.18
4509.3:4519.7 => 12.52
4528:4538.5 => 9.807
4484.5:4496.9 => 12.14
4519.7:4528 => 11.82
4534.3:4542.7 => 12.46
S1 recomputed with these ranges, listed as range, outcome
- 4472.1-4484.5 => 11.95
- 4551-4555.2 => 11.61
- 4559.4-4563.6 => 12.71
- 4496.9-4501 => 11.46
